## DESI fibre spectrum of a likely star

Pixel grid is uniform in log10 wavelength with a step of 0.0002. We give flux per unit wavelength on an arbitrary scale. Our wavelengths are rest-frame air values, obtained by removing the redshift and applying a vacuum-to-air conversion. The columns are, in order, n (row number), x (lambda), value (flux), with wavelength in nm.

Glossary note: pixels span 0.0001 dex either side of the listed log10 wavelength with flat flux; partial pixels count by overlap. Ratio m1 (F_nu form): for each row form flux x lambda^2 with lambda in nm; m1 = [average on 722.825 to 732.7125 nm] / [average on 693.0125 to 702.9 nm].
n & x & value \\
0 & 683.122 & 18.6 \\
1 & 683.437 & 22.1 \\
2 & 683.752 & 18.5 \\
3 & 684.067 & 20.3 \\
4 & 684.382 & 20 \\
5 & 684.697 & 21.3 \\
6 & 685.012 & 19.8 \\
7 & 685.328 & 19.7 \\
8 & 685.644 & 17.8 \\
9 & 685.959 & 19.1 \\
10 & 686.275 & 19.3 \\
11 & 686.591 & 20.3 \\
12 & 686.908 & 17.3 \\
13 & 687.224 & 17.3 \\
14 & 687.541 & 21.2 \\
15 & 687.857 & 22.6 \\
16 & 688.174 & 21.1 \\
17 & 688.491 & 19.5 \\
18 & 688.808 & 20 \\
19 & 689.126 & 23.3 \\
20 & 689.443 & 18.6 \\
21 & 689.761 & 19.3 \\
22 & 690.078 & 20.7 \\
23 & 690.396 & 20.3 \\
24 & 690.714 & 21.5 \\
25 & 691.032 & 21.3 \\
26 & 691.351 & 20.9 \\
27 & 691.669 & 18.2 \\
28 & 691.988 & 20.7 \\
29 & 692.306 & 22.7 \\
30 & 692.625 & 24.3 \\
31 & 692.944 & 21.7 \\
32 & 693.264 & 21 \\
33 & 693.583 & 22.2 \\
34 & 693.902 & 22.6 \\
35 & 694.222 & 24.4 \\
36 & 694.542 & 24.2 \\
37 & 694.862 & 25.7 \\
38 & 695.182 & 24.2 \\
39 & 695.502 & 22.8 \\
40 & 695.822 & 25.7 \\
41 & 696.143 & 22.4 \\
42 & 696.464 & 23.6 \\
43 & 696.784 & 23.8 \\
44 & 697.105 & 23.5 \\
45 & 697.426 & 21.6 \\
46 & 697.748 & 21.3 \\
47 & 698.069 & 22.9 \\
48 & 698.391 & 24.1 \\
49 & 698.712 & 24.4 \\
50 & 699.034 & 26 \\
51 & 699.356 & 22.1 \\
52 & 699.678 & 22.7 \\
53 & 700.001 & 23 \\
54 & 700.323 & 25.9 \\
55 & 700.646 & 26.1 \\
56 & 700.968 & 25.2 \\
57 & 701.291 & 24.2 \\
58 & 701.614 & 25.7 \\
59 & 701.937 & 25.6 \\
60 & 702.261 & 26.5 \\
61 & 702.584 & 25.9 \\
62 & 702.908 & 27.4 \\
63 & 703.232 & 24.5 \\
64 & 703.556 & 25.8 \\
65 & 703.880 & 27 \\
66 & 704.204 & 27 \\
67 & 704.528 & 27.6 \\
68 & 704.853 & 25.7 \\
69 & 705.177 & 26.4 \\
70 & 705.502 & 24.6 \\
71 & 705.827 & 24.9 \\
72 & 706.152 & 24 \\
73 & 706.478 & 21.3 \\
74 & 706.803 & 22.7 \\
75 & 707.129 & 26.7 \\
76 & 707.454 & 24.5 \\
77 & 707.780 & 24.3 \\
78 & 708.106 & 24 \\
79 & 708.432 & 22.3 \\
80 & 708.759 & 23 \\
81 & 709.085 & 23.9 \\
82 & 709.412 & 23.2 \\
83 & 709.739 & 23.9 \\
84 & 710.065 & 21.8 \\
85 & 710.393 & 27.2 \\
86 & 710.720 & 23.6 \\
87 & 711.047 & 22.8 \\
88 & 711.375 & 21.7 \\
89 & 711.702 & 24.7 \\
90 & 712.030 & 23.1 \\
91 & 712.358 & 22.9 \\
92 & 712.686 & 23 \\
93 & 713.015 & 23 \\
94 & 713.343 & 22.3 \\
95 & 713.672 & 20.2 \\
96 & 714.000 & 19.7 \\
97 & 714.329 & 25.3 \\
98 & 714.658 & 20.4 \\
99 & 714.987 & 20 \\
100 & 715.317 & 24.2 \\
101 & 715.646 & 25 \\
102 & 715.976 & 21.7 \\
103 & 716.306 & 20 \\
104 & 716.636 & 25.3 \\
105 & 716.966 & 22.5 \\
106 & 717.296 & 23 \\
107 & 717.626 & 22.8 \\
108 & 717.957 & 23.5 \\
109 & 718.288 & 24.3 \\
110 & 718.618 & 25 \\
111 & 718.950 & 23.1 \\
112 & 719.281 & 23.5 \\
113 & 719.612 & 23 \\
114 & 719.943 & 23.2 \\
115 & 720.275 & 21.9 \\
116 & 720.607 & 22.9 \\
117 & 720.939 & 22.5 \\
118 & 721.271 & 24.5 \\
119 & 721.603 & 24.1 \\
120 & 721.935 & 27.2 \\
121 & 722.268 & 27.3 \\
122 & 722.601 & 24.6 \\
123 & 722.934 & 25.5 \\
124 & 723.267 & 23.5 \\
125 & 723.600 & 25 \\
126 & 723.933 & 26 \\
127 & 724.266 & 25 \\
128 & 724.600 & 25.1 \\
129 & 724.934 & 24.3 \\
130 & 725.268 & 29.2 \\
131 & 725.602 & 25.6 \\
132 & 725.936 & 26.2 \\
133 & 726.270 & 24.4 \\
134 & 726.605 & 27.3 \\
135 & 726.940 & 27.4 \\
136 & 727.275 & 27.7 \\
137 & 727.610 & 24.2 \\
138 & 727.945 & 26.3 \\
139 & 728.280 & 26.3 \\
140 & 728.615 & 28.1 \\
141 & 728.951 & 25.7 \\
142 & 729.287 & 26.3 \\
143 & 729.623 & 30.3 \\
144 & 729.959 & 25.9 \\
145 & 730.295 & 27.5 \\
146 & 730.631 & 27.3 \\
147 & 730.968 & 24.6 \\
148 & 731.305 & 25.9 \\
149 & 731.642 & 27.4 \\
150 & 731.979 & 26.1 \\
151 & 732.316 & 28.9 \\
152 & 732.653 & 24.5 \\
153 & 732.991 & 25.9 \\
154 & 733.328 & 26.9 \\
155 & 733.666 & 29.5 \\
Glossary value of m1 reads 1.19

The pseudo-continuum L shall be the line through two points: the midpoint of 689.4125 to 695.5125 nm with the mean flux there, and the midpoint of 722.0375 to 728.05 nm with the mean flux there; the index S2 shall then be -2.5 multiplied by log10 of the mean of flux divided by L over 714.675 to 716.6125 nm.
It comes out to 0.11 mag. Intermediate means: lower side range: 21.9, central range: 22.3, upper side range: 25.8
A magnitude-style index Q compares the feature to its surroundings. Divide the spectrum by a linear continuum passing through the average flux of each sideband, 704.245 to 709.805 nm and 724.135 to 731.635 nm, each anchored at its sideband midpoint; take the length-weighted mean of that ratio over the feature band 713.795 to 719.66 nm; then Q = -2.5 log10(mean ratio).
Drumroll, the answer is 0.11 mag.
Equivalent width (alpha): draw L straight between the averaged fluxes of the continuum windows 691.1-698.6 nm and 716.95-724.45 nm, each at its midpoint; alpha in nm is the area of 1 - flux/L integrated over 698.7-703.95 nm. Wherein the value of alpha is -0.46 nm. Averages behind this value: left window 22.8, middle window 25.2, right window 24.1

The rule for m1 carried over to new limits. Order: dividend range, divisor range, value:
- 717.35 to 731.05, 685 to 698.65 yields 1.29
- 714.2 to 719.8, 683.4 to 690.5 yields 1.26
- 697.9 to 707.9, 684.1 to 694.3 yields 1.26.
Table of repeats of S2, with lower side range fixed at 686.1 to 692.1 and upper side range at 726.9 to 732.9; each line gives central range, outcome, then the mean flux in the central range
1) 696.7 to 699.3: -0.09 mag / 23.4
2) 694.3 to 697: -0.14 mag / 24.1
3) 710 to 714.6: 0.04 mag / 22.9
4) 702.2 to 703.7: -0.16 mag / 26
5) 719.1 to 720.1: 0.08 mag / 23.3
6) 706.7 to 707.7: -0.08 mag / 24.7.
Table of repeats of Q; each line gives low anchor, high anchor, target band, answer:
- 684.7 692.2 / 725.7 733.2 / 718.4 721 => 0.08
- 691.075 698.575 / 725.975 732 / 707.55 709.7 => 0.04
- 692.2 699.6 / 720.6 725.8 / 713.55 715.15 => 0.16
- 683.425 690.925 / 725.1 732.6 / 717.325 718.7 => 0.05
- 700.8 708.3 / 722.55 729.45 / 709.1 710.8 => 0.07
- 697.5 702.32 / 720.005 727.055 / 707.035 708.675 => 0.02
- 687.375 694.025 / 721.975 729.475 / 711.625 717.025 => 0.09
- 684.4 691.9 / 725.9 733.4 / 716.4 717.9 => 0.06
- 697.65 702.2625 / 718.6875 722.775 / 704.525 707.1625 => -0.02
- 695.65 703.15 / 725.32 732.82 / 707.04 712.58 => 0.06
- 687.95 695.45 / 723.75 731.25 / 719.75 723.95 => 0.05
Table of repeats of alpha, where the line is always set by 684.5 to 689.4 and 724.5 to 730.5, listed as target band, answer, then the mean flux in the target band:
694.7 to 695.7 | -0.141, 24.3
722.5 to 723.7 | 0.056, 24.6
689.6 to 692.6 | -0.023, 20.8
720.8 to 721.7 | 0.065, 23.7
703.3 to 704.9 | -0.268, 26.6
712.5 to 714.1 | 0.166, 21.7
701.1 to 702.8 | -0.246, 25.6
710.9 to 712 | 0.040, 23.1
